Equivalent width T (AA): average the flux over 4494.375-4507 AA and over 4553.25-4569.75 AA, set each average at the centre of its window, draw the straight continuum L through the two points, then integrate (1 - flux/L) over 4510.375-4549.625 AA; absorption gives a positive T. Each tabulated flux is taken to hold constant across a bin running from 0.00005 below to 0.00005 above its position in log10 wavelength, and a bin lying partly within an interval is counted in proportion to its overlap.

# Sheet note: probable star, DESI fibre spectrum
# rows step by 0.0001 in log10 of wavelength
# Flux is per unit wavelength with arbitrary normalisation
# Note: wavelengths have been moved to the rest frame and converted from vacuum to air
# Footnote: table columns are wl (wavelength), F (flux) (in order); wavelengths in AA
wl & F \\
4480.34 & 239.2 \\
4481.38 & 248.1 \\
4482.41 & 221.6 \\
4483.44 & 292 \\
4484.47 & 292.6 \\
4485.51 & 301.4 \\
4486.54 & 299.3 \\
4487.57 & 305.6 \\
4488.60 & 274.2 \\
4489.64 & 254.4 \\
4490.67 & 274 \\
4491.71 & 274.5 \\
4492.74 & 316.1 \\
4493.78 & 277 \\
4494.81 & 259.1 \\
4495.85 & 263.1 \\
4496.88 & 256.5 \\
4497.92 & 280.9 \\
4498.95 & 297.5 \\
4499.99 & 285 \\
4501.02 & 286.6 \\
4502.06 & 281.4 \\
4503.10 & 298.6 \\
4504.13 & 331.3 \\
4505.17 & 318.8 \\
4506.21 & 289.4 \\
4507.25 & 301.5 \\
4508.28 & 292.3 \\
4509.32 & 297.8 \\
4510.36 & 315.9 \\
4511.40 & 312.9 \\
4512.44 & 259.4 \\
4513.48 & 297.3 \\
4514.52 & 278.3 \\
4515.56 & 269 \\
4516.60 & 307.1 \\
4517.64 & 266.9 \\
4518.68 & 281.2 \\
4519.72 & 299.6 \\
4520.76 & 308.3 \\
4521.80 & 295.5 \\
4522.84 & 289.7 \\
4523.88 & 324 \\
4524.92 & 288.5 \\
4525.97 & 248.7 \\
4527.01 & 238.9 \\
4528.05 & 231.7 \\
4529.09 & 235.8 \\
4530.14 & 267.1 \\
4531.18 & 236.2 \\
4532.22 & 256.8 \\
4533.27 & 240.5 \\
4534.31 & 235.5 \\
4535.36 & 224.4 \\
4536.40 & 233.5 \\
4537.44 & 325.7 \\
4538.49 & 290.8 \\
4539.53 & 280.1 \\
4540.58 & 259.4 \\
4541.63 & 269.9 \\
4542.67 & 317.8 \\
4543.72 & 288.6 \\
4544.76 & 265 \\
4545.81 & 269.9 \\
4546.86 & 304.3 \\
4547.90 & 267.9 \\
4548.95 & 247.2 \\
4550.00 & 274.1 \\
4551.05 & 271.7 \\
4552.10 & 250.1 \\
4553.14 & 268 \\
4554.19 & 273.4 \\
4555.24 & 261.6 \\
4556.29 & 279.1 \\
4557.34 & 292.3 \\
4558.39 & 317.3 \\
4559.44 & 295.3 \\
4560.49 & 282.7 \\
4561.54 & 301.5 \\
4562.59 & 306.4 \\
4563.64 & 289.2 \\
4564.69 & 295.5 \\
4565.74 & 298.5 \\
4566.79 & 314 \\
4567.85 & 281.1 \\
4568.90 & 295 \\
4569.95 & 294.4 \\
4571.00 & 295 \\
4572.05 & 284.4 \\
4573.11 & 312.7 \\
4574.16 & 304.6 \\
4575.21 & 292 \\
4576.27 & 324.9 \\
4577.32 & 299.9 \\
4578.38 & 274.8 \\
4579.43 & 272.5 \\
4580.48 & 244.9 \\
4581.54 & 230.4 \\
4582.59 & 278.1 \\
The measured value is 2.1 AA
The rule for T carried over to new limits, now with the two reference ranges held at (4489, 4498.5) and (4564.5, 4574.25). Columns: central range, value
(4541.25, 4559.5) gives 0.8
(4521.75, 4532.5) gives 0.8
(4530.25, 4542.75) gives 1.1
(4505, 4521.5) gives -0.8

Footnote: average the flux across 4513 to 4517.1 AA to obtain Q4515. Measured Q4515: 288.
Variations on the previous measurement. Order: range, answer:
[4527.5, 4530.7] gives 245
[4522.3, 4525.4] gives 301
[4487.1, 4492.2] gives 276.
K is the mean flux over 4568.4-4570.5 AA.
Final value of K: 295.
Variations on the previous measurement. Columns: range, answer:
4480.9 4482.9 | 235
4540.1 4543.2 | 282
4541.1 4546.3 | 282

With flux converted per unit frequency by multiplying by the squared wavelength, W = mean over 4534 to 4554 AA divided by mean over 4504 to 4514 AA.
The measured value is 0.9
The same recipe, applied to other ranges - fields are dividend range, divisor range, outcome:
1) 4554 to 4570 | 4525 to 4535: 1.21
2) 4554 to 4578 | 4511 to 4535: 1.11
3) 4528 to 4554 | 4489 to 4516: 0.94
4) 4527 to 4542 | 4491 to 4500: 0.93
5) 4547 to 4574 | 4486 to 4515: 1.02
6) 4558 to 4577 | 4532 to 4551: 1.12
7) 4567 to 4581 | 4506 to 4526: 1.02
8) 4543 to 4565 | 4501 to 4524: 0.97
